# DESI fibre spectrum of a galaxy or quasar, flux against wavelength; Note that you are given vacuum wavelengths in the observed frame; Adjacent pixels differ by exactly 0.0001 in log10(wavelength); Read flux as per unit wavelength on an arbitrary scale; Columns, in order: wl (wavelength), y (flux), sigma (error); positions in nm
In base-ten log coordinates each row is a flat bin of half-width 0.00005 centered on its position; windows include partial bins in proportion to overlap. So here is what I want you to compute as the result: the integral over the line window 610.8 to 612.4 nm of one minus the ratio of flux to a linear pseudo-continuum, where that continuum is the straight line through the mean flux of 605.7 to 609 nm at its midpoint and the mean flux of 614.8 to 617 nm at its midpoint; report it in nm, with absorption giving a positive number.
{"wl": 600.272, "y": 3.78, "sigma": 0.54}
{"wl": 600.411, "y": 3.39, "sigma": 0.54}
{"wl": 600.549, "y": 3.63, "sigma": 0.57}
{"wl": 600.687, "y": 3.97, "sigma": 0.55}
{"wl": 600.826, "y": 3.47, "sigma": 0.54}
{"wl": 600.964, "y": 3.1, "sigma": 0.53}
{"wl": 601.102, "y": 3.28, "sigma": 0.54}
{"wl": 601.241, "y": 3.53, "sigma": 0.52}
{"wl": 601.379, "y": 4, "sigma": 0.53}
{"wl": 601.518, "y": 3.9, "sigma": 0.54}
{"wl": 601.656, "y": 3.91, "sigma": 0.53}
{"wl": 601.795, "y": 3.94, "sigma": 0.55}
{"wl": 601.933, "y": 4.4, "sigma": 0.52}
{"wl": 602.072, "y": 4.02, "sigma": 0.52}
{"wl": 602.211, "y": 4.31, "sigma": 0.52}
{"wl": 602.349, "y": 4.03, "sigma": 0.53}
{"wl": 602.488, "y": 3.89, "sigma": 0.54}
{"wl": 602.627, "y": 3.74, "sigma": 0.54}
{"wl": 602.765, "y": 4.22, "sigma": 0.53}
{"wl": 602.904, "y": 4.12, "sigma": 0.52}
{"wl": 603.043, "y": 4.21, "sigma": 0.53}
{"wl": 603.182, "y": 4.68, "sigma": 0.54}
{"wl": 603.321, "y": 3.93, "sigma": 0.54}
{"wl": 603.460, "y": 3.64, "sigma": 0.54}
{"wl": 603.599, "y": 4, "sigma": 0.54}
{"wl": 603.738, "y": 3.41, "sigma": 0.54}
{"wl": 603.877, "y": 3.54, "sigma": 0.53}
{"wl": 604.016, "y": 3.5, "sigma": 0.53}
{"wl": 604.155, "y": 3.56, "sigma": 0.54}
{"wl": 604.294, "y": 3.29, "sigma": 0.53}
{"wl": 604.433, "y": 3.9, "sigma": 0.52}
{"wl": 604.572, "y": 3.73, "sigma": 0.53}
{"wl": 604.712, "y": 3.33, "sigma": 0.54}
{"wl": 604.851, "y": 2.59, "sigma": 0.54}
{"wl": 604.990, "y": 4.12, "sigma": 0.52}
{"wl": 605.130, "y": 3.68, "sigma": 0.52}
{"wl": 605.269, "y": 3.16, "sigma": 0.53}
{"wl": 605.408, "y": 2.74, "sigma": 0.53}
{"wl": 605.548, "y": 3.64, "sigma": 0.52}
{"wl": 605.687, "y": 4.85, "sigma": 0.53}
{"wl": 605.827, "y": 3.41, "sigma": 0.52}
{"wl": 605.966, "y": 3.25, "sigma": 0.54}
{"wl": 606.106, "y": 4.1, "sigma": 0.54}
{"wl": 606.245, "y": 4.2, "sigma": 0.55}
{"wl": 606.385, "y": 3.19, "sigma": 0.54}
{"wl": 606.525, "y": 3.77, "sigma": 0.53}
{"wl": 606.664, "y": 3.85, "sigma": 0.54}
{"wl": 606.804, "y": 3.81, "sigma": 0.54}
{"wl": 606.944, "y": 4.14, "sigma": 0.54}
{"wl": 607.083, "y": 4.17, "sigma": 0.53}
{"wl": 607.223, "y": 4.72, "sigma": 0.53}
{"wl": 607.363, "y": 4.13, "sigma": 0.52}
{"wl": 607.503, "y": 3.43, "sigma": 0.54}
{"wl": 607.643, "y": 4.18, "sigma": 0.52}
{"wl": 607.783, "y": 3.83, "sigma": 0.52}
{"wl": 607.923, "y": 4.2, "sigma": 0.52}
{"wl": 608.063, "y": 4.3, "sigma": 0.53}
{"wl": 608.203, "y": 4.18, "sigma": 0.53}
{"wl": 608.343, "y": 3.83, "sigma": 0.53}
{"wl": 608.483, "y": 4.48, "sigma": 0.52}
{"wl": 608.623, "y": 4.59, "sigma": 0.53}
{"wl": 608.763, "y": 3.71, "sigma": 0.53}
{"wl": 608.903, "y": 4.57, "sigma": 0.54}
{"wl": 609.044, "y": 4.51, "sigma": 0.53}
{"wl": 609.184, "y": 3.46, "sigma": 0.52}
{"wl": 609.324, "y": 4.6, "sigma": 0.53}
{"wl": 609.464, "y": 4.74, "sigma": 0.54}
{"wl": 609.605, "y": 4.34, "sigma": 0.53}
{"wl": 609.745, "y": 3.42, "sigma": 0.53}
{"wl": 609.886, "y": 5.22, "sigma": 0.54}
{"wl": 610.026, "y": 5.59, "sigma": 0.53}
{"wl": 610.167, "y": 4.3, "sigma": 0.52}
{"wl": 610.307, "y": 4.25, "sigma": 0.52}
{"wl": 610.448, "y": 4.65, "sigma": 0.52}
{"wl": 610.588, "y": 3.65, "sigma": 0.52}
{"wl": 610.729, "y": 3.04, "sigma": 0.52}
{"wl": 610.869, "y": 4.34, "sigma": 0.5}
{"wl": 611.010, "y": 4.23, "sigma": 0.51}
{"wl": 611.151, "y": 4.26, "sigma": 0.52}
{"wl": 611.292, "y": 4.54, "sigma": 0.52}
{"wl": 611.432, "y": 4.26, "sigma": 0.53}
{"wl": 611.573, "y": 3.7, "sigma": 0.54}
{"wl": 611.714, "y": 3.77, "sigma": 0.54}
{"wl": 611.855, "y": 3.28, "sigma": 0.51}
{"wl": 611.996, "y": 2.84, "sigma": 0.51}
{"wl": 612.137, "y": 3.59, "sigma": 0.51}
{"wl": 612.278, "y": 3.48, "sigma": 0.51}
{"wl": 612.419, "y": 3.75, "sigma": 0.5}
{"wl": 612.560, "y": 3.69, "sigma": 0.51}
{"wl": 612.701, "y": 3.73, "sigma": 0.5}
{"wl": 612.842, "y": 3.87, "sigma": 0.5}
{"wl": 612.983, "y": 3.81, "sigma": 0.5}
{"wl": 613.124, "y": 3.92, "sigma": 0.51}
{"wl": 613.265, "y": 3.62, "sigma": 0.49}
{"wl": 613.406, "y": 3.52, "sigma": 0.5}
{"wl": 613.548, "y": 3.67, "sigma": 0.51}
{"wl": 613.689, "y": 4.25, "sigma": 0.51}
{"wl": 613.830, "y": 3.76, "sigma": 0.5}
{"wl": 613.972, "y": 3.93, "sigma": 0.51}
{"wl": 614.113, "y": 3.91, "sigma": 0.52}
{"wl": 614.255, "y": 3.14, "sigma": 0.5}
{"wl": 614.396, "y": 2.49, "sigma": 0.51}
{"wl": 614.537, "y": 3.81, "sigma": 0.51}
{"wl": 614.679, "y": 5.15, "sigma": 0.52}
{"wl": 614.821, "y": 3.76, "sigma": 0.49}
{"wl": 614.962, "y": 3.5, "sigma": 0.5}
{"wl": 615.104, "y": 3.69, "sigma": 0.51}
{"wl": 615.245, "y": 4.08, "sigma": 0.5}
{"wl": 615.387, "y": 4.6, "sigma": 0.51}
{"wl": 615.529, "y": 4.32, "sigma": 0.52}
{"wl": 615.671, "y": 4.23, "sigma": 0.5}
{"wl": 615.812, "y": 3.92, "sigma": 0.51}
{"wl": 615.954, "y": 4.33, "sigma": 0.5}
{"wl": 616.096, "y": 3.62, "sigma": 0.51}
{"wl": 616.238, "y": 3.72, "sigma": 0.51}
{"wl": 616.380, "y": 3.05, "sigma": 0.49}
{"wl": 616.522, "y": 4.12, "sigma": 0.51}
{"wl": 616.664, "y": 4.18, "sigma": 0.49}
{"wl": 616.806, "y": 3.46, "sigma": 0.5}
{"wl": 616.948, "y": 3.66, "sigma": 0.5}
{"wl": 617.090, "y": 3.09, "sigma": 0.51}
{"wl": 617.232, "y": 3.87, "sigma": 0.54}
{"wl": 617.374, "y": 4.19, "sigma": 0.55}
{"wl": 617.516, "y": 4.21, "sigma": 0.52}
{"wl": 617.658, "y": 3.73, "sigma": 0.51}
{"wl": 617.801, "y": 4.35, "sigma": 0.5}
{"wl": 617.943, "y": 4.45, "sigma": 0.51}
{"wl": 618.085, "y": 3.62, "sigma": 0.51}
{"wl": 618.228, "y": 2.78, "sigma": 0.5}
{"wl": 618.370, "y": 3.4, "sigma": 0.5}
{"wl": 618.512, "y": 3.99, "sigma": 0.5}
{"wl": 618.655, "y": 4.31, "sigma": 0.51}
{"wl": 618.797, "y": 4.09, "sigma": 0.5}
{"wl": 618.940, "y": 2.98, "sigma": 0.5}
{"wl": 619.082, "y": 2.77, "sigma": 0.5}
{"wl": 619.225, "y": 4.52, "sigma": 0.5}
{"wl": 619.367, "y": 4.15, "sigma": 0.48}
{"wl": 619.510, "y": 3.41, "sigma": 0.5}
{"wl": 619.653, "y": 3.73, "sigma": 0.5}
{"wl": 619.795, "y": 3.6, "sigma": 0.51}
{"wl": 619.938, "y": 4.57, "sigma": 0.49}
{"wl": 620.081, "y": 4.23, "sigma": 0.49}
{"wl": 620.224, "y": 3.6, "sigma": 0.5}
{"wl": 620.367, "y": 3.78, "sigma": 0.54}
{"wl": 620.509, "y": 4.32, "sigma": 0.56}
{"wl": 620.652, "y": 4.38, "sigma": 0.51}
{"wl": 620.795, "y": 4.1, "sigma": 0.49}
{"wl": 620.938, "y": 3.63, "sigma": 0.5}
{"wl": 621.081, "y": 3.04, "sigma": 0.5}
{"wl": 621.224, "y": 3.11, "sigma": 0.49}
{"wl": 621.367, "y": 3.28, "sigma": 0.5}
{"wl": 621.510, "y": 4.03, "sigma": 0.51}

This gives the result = 0.048 nm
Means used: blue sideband 4.02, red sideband 3.9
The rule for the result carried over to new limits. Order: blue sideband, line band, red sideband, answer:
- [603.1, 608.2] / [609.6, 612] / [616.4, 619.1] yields -0.222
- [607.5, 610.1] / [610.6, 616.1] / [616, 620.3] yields 0.287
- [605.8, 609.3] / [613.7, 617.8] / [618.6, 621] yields 0.081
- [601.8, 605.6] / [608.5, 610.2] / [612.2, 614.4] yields -0.322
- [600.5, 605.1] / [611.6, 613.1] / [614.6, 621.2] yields 0.095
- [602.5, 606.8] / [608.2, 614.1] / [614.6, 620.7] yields -0.335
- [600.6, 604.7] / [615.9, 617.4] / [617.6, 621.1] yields 0.038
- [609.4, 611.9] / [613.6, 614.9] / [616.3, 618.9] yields 0.064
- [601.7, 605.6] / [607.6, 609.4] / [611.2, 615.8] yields -0.193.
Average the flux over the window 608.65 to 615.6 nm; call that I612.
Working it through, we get 3.97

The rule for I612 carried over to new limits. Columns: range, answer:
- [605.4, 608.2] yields 3.93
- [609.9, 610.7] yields 4.47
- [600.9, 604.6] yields 3.85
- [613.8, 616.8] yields 3.86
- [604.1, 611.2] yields 3.99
